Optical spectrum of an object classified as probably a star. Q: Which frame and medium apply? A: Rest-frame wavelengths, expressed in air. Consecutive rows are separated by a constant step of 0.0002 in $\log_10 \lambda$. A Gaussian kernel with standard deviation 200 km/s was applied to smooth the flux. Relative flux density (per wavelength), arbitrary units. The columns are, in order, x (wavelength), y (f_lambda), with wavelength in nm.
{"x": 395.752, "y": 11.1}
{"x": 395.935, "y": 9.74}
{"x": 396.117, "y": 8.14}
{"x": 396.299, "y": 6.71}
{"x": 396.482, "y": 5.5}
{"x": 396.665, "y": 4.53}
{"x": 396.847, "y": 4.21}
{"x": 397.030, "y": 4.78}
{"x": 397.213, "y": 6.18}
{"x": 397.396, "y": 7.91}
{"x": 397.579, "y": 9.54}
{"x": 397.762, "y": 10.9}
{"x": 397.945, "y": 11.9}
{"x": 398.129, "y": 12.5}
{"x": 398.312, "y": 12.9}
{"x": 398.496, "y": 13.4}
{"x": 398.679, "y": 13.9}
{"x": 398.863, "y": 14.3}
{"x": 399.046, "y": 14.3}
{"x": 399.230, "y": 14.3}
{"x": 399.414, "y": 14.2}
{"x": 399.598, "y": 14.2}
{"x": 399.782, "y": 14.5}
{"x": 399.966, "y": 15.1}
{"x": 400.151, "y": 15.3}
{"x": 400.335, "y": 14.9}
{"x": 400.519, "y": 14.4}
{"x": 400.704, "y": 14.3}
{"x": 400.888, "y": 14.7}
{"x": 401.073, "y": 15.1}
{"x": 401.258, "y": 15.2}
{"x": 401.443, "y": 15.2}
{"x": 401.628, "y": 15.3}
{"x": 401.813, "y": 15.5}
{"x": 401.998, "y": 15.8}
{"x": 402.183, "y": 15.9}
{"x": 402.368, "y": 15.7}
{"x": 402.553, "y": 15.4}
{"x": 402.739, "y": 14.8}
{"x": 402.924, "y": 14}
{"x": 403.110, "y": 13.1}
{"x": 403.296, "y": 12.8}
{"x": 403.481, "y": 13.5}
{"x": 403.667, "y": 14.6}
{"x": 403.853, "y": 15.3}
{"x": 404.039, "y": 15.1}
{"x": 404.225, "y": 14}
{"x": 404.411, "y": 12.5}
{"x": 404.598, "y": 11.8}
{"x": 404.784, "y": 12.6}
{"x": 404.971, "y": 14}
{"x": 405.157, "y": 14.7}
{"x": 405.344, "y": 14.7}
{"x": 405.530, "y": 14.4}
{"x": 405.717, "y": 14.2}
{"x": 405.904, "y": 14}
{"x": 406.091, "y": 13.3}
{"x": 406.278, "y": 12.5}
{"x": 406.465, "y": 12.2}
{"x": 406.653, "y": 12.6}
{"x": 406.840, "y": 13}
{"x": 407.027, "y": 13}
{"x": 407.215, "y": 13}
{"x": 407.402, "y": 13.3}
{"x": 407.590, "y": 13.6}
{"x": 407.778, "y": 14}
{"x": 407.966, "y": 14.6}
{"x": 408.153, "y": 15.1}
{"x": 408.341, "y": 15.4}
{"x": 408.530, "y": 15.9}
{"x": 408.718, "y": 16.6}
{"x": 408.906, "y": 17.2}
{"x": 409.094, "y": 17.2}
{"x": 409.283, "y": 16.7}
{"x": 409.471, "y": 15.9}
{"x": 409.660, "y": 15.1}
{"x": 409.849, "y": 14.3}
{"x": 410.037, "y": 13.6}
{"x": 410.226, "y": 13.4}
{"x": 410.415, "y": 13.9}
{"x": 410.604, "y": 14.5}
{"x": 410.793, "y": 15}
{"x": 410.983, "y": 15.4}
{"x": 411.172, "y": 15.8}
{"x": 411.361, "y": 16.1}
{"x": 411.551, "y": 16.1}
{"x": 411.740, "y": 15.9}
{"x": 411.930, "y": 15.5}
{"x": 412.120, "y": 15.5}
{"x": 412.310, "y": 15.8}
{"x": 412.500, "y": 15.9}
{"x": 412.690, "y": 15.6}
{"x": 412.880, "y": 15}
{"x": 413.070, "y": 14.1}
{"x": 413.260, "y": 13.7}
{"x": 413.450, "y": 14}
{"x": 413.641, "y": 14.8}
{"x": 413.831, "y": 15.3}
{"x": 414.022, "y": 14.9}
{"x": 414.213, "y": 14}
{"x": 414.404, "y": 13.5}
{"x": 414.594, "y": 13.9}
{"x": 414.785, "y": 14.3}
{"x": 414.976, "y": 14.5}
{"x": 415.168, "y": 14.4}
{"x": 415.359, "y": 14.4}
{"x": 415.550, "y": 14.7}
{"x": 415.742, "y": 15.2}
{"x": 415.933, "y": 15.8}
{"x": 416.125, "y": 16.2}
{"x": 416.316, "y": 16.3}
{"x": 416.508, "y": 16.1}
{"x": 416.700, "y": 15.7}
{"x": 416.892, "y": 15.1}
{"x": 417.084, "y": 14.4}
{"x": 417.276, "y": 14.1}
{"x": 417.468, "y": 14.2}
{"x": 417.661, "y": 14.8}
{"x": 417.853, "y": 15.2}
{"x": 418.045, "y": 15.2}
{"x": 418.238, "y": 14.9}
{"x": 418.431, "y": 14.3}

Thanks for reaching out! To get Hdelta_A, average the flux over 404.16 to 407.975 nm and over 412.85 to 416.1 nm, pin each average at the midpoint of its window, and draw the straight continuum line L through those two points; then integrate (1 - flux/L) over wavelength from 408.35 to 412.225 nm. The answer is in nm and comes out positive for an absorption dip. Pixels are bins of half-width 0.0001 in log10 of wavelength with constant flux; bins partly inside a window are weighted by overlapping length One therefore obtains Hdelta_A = -0.421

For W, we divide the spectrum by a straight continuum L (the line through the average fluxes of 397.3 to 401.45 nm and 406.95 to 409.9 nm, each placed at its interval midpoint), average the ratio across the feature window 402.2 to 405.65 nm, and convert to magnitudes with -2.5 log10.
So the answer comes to 0.02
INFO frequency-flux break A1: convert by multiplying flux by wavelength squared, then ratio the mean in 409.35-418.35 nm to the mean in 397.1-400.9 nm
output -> 1.24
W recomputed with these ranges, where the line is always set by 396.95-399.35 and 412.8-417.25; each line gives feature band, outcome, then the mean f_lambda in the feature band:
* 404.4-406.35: -0.06 mag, 13.6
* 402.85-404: -0.12 mag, 13.9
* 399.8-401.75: -0.25 mag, 14.9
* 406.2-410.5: -0.08 mag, 14.5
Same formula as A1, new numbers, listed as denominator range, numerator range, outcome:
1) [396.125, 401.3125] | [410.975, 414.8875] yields 1.37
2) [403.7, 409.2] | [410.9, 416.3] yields 1.10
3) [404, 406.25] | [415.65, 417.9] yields 1.18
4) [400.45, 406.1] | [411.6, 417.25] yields 1.10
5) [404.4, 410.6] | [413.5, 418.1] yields 1.09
